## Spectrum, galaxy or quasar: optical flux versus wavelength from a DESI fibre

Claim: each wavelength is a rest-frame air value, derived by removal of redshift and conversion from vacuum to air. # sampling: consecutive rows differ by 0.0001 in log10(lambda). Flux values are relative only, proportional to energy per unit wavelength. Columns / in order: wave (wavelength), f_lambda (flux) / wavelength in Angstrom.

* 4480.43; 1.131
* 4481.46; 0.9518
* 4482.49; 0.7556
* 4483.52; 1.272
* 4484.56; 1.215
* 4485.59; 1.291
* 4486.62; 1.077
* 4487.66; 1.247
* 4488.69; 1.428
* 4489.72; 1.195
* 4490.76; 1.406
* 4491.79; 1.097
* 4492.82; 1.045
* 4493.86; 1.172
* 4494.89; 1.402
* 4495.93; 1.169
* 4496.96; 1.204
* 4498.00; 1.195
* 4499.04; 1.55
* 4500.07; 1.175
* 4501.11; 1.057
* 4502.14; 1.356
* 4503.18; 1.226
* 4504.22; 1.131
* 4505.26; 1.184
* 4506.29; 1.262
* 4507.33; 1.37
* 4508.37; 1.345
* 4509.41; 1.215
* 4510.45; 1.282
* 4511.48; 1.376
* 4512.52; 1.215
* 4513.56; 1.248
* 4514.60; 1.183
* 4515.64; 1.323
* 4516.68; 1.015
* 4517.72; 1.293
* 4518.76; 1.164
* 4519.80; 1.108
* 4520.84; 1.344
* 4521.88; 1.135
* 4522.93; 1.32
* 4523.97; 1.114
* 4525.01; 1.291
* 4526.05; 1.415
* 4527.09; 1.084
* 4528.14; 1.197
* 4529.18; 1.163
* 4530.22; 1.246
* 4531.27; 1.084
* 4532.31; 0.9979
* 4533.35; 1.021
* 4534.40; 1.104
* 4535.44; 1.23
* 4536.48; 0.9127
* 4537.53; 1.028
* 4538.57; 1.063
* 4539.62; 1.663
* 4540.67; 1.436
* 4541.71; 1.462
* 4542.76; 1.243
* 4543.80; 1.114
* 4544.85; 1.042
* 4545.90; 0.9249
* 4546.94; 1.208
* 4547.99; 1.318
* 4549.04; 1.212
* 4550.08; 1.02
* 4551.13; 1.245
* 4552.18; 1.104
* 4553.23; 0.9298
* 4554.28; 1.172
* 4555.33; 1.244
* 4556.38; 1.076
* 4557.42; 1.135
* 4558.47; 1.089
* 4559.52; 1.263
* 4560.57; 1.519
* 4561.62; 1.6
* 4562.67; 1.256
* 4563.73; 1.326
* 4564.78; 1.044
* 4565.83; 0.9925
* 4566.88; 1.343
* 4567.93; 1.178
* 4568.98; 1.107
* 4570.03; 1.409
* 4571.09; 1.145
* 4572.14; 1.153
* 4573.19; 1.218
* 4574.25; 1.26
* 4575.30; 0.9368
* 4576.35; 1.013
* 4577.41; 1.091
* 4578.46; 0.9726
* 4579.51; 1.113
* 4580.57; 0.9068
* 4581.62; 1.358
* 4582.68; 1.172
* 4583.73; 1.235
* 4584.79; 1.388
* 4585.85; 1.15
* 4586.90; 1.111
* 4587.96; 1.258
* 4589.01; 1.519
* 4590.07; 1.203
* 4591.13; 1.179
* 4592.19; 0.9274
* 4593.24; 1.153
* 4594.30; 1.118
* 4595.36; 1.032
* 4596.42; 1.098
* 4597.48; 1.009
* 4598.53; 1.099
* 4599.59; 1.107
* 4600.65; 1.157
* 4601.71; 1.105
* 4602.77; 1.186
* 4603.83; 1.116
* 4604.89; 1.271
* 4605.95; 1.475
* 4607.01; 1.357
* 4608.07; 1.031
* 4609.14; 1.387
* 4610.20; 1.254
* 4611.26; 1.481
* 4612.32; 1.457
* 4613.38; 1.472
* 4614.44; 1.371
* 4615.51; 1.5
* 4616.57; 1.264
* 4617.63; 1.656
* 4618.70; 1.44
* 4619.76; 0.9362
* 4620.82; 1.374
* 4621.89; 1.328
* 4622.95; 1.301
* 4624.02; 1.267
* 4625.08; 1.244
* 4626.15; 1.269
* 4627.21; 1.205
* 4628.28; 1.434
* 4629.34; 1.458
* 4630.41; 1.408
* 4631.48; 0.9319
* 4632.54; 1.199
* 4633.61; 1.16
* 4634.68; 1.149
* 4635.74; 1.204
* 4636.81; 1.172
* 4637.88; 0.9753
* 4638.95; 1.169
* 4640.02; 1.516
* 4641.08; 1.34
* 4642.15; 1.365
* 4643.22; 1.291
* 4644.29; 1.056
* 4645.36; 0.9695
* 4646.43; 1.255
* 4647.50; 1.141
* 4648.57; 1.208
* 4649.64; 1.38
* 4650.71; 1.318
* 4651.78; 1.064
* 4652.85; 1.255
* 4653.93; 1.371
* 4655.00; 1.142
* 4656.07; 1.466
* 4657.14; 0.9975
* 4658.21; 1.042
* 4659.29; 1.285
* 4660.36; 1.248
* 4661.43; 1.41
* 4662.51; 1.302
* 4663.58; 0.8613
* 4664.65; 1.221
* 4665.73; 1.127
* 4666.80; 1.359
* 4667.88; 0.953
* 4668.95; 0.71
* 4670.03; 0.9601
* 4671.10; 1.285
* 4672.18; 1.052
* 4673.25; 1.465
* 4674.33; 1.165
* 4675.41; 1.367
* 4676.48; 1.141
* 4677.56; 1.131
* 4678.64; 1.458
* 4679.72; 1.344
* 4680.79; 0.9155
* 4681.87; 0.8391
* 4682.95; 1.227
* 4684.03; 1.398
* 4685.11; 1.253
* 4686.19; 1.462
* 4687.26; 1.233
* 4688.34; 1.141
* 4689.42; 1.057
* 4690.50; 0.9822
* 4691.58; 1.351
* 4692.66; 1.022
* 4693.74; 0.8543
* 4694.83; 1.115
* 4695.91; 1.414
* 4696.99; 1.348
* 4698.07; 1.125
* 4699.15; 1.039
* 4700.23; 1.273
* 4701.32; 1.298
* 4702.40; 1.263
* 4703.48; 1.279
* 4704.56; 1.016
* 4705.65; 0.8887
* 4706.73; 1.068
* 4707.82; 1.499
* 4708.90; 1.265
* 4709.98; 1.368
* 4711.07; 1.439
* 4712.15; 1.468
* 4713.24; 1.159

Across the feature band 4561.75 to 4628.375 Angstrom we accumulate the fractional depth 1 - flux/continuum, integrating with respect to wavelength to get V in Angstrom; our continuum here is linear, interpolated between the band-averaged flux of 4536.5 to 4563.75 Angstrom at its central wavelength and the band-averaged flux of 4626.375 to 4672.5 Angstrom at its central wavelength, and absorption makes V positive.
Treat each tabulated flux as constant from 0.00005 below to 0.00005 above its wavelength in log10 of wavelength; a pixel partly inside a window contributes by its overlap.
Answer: -1.0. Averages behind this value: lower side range 1.21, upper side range 1.2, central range 1.22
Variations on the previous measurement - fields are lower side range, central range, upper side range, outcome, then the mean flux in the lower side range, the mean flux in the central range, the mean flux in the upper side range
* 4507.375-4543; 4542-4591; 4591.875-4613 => 1.0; 1.22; 1.18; 1.2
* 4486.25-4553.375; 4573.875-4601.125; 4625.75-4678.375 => 1.6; 1.21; 1.14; 1.2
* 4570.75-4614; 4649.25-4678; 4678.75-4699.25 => -0.2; 1.19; 1.19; 1.17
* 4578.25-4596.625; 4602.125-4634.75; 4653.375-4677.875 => -3.8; 1.16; 1.3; 1.18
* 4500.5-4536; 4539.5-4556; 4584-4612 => 0.1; 1.21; 1.2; 1.2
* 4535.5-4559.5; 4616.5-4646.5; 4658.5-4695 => -2.2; 1.17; 1.25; 1.17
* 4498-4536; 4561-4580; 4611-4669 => 0.8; 1.22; 1.18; 1.25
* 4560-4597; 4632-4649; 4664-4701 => -0.3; 1.18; 1.2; 1.17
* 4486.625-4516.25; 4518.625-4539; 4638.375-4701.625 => 1.5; 1.25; 1.15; 1.19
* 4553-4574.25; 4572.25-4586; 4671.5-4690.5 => 0.8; 1.21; 1.14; 1.21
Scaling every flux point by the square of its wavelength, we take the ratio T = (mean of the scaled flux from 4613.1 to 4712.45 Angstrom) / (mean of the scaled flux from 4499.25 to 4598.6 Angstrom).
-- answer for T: 1.08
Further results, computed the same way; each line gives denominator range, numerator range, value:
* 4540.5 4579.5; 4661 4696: 1.04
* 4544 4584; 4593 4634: 1.10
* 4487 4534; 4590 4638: 1.06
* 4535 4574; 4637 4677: 1.04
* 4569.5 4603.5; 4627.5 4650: 1.09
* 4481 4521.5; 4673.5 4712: 1.07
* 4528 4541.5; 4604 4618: 1.21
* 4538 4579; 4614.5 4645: 1.10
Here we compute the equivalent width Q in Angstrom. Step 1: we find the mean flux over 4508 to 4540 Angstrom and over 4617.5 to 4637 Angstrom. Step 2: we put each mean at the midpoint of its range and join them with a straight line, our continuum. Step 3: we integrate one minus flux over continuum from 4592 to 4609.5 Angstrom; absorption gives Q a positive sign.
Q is 1.3 Angstrom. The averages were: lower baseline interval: 1.2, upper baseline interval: 1.26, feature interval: 1.16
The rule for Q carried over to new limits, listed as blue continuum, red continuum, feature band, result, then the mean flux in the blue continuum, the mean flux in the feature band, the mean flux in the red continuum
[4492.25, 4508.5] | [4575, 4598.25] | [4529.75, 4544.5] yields 0.1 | 1.24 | 1.18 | 1.14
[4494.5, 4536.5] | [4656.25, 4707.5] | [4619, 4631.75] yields -1.0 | 1.22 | 1.27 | 1.17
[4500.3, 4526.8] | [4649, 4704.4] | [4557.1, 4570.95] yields -0.3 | 1.24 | 1.25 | 1.19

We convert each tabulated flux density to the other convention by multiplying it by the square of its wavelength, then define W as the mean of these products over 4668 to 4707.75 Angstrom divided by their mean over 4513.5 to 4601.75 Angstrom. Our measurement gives 1.05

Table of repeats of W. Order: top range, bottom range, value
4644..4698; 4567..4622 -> 1.00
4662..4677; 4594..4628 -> 0.93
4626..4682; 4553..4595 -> 1.05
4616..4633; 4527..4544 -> 1.14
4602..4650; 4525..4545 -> 1.11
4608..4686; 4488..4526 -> 1.06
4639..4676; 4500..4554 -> 1.07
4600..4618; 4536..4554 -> 1.16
